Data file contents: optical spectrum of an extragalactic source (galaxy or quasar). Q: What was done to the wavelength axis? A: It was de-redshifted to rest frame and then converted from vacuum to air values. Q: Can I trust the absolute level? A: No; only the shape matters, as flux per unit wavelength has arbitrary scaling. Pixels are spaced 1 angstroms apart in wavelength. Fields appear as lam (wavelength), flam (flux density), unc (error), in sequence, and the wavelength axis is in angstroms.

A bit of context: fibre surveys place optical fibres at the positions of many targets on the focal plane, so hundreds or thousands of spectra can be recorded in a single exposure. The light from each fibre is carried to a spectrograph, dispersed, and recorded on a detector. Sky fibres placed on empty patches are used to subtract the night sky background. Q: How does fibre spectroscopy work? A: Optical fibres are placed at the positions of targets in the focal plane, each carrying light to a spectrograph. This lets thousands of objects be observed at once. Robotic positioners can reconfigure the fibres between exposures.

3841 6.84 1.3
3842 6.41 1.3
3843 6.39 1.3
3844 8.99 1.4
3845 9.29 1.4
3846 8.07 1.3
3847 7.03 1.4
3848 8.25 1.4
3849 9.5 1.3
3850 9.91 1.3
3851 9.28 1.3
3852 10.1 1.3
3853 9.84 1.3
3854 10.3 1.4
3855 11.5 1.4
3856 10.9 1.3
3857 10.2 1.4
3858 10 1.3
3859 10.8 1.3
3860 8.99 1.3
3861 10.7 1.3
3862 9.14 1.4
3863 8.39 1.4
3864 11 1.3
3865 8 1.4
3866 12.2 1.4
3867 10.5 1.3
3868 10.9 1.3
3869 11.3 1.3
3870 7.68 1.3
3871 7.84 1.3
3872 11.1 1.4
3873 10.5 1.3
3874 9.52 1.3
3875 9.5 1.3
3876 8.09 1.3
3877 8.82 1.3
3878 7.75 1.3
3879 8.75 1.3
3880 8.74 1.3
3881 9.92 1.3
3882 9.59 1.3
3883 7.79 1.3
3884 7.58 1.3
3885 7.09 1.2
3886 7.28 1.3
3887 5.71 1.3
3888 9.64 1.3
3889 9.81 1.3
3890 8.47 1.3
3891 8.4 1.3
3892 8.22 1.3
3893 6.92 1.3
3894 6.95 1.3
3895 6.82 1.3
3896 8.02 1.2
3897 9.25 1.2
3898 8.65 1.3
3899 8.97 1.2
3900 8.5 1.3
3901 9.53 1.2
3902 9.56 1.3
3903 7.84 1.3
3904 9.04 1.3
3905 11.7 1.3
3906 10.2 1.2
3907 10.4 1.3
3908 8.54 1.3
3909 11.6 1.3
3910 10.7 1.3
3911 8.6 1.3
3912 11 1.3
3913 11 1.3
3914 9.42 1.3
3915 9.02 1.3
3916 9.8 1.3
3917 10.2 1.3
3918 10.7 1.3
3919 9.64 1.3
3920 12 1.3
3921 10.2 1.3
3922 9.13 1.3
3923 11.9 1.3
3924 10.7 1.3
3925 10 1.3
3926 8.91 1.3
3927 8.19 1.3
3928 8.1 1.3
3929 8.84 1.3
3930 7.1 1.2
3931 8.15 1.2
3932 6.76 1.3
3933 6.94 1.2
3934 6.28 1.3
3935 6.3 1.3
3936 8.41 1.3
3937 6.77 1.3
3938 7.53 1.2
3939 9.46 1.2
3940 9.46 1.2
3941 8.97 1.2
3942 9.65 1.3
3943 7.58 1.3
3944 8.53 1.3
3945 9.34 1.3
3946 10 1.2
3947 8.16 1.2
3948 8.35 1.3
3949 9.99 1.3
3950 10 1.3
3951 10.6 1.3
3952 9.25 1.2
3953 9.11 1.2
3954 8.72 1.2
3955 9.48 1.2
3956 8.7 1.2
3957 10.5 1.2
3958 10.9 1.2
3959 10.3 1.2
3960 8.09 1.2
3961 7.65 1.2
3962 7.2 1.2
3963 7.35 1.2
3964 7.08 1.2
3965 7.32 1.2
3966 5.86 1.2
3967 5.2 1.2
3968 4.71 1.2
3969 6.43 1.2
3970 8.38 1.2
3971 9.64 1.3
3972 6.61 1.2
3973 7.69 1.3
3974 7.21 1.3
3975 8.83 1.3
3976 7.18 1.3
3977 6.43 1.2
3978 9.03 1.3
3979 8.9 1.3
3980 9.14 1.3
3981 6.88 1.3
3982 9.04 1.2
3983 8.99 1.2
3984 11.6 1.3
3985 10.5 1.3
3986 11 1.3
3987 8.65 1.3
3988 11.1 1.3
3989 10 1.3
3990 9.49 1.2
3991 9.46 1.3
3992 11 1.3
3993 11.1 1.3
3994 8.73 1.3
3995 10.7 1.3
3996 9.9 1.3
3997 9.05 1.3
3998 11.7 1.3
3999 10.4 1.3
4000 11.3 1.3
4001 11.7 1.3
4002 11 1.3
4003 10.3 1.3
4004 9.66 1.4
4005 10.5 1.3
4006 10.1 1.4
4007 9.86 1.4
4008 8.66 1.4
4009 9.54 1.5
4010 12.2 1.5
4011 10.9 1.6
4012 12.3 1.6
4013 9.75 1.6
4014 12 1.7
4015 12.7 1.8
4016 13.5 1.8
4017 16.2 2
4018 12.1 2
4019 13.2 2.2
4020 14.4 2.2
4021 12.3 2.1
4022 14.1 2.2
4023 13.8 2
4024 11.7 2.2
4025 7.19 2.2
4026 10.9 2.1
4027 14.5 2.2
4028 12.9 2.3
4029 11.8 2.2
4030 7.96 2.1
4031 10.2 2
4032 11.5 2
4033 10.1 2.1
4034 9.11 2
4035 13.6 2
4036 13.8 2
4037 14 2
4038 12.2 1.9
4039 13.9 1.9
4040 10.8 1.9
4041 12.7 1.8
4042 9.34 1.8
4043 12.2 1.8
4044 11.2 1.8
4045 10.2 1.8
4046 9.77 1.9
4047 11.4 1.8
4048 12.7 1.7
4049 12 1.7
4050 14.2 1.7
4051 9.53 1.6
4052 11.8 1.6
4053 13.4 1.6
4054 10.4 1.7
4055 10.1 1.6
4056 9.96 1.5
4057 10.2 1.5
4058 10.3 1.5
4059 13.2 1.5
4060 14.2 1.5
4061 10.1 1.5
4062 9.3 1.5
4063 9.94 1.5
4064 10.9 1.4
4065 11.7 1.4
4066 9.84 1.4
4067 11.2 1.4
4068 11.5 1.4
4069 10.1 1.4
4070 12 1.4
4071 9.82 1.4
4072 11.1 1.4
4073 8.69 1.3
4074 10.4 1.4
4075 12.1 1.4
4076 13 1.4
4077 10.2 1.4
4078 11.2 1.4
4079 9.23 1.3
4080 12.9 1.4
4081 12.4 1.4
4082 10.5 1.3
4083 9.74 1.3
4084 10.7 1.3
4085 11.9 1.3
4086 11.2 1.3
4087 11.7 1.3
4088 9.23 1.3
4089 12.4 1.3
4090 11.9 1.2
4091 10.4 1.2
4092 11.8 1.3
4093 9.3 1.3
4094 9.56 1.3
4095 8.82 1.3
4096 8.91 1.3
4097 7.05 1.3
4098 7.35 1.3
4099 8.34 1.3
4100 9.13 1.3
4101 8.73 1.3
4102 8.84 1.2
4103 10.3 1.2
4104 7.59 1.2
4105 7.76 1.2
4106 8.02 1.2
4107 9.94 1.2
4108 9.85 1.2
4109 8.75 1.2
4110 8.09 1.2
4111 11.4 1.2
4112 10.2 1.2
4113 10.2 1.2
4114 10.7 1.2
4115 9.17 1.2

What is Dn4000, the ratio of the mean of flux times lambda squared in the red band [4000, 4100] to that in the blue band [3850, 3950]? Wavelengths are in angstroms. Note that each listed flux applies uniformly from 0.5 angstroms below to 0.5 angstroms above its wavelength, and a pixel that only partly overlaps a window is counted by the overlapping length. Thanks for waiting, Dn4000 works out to 1.31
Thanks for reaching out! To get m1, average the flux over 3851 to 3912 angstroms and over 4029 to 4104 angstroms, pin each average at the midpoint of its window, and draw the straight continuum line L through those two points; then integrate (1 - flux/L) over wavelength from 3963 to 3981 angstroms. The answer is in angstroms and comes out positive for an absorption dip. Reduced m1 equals 4.8 angstroms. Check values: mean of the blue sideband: 9.25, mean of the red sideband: 10.8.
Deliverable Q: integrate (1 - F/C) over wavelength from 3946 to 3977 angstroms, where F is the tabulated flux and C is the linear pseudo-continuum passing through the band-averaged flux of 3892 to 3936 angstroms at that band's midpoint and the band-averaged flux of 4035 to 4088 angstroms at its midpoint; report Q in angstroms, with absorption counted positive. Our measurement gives 4.98 angstroms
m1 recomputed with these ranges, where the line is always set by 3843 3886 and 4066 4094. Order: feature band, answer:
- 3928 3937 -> 2.3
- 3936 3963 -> 2.7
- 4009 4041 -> -4.7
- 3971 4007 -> 2.5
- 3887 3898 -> 1.6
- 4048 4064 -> -0.8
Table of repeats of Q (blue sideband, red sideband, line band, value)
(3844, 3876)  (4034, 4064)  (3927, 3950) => 4.9 angstroms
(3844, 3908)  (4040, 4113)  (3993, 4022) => -3.6 angstroms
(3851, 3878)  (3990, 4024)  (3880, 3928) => 5.0 angstroms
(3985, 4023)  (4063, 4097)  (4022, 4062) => -2.1 angstroms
